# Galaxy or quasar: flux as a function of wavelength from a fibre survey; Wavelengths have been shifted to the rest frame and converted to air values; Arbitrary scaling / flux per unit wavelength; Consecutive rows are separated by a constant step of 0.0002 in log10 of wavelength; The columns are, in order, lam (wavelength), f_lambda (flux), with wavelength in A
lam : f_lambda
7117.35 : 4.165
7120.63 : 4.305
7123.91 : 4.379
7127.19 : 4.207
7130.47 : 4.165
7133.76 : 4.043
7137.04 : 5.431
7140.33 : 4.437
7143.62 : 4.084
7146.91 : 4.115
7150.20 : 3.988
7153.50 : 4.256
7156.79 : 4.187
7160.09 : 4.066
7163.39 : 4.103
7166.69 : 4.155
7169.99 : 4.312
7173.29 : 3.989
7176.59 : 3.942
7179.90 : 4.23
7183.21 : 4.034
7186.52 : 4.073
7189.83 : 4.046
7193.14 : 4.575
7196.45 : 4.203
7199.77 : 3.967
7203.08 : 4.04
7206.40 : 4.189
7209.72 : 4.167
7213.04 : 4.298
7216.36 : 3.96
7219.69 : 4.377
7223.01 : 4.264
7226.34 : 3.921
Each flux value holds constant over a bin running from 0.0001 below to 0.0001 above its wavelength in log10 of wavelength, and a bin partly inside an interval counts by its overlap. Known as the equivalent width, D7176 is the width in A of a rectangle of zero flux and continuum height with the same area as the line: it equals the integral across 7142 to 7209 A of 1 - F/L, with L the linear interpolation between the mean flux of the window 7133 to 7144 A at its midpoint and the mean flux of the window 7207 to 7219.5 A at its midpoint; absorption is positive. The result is 3.8 A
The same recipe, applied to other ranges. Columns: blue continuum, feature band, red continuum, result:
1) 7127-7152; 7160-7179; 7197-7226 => 0.6 A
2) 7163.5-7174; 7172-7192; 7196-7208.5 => 0.3 A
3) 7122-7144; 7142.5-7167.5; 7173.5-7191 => 0.8 A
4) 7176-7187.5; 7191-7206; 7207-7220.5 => -0.2 A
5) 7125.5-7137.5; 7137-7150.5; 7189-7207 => 0.0 A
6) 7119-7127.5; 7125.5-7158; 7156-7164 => -0.6 A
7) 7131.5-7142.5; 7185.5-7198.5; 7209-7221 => 0.3 A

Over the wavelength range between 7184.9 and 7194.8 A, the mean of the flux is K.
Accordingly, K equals 4.23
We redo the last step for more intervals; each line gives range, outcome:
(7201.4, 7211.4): 4.13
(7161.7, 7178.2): 4.1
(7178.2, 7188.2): 4.11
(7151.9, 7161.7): 4.17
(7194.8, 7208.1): 4.1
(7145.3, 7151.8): 4.05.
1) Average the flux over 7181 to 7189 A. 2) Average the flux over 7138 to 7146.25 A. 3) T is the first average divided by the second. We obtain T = 0.94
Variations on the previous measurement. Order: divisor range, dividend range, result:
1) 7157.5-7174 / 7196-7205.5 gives 0.98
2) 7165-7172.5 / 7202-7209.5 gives 0.98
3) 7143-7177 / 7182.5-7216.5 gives 1.01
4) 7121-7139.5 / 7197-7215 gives 0.93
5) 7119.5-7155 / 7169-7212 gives 0.96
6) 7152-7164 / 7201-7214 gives 1.00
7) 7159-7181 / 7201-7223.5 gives 1.02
